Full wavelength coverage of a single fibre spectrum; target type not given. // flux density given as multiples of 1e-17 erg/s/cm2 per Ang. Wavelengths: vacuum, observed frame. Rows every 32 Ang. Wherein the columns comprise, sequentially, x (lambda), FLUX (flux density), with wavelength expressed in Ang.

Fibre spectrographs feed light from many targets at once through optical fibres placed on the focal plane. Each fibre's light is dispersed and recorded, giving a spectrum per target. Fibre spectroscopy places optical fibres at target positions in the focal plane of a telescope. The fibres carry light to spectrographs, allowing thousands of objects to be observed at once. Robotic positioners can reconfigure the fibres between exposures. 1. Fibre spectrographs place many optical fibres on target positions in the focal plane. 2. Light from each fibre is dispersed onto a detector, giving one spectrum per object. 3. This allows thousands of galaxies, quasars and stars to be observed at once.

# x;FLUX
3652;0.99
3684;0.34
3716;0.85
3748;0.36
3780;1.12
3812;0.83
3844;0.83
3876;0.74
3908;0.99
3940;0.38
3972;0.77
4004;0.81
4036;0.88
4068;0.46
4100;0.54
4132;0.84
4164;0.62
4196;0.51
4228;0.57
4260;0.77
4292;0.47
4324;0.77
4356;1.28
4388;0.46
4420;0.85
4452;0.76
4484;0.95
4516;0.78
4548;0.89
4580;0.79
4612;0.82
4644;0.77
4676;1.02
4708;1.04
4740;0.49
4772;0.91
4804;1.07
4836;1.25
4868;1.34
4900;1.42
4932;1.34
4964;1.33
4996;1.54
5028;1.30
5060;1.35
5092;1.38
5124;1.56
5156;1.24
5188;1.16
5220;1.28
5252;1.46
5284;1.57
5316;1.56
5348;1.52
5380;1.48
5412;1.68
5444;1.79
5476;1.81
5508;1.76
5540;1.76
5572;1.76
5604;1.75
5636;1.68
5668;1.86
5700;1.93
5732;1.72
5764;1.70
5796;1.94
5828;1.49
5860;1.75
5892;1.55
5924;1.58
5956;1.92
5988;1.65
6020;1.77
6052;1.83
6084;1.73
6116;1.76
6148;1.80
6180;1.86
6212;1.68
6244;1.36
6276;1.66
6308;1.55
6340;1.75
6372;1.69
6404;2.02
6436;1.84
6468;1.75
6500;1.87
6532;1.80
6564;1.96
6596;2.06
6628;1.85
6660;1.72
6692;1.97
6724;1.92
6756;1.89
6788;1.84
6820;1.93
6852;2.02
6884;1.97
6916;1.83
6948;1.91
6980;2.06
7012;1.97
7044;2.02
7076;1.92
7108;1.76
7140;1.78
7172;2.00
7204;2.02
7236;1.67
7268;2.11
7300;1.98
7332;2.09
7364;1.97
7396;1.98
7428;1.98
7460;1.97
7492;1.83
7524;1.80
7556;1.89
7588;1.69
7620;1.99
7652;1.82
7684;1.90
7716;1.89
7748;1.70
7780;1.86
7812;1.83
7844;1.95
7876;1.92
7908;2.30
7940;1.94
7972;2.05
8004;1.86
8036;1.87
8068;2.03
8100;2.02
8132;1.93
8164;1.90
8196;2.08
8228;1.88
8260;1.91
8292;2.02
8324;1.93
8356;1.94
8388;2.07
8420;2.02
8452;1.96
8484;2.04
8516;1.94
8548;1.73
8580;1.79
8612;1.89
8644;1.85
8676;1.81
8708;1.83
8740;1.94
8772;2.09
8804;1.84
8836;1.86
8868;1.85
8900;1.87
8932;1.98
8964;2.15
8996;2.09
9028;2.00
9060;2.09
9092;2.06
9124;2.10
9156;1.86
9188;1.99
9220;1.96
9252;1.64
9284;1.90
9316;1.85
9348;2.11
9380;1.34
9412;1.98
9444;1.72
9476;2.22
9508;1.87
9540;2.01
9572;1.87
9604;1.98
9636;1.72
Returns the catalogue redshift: 0.205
